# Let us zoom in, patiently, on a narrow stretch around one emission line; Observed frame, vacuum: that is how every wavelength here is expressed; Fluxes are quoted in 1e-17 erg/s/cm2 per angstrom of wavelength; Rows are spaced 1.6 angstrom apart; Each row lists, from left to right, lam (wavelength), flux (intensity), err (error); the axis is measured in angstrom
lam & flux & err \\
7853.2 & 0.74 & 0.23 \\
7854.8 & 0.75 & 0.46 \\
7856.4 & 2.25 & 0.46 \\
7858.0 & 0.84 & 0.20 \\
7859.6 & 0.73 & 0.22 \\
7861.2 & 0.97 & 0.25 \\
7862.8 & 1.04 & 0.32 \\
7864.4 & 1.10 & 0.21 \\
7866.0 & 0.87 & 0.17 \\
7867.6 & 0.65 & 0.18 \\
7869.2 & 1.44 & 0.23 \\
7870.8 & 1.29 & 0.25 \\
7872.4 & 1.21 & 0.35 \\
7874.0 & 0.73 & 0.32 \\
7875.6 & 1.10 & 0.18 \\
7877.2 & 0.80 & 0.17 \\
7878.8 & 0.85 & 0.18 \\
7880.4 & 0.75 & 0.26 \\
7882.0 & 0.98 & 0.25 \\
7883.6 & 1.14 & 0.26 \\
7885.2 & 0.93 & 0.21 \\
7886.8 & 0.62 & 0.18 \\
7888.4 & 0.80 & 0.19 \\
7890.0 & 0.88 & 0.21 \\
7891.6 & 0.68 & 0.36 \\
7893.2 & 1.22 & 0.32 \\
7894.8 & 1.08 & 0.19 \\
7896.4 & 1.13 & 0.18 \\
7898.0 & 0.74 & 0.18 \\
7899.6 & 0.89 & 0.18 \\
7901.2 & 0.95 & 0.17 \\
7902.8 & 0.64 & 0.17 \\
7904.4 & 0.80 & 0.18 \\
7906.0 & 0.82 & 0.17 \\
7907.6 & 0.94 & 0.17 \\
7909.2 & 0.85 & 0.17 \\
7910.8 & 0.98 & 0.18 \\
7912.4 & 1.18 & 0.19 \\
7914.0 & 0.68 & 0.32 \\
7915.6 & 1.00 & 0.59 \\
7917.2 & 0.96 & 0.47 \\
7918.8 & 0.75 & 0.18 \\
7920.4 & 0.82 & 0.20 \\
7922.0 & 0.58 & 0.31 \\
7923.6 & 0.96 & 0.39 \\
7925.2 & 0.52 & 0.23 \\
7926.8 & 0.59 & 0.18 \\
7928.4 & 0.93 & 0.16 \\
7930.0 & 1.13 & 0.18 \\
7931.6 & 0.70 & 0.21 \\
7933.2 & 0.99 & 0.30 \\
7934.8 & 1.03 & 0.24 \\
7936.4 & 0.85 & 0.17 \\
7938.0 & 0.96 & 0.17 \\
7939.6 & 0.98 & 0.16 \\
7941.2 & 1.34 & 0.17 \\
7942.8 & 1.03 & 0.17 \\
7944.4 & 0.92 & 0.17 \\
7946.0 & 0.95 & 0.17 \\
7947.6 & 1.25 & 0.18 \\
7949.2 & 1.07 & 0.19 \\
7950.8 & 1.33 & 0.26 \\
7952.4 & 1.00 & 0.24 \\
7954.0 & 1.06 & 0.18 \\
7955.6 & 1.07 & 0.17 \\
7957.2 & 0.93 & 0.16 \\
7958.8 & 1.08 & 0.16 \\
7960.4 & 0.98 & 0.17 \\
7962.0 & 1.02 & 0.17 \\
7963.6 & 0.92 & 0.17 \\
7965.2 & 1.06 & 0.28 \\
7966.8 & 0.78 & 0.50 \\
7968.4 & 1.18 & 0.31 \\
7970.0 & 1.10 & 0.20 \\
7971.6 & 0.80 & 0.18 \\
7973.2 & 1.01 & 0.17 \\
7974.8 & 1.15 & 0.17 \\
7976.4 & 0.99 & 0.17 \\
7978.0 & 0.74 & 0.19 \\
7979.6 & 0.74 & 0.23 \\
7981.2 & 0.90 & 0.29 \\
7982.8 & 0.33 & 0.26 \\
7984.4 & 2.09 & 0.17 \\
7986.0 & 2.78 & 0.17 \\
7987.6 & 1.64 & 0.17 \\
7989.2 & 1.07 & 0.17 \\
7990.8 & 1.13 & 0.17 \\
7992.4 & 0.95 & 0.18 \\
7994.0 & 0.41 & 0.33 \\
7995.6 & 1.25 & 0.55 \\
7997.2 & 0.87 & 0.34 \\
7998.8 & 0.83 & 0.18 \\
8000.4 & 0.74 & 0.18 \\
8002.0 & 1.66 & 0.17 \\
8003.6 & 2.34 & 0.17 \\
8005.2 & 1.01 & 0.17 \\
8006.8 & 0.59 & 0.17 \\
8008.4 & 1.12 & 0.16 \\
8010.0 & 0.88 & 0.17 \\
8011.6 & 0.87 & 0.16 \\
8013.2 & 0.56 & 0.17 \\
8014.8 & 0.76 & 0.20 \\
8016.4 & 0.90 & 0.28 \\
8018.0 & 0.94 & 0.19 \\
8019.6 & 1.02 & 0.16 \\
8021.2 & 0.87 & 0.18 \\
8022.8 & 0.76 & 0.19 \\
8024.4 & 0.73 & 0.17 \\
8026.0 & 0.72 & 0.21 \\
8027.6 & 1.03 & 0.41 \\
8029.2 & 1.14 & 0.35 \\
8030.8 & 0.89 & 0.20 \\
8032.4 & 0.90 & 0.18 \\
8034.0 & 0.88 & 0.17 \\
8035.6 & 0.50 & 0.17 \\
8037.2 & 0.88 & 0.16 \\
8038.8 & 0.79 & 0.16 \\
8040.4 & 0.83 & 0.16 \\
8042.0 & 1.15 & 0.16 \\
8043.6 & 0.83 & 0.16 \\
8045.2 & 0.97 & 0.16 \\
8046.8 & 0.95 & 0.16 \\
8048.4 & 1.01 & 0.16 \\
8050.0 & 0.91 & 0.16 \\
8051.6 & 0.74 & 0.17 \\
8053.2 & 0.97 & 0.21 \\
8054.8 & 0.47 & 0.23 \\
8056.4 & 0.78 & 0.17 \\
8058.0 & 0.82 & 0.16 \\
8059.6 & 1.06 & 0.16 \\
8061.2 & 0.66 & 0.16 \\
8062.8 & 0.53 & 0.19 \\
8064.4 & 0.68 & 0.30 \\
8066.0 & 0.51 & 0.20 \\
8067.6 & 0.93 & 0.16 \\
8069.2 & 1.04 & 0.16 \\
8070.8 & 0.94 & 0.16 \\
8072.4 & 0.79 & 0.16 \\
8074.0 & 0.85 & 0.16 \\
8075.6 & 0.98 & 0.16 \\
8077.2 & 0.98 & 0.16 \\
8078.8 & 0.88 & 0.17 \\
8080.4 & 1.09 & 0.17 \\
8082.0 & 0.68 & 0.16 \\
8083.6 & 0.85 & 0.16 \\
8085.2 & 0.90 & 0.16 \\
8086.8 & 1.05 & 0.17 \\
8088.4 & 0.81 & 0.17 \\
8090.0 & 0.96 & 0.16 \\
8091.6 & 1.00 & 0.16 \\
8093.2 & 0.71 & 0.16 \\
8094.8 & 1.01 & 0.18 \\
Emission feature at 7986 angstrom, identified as [S II] 6716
